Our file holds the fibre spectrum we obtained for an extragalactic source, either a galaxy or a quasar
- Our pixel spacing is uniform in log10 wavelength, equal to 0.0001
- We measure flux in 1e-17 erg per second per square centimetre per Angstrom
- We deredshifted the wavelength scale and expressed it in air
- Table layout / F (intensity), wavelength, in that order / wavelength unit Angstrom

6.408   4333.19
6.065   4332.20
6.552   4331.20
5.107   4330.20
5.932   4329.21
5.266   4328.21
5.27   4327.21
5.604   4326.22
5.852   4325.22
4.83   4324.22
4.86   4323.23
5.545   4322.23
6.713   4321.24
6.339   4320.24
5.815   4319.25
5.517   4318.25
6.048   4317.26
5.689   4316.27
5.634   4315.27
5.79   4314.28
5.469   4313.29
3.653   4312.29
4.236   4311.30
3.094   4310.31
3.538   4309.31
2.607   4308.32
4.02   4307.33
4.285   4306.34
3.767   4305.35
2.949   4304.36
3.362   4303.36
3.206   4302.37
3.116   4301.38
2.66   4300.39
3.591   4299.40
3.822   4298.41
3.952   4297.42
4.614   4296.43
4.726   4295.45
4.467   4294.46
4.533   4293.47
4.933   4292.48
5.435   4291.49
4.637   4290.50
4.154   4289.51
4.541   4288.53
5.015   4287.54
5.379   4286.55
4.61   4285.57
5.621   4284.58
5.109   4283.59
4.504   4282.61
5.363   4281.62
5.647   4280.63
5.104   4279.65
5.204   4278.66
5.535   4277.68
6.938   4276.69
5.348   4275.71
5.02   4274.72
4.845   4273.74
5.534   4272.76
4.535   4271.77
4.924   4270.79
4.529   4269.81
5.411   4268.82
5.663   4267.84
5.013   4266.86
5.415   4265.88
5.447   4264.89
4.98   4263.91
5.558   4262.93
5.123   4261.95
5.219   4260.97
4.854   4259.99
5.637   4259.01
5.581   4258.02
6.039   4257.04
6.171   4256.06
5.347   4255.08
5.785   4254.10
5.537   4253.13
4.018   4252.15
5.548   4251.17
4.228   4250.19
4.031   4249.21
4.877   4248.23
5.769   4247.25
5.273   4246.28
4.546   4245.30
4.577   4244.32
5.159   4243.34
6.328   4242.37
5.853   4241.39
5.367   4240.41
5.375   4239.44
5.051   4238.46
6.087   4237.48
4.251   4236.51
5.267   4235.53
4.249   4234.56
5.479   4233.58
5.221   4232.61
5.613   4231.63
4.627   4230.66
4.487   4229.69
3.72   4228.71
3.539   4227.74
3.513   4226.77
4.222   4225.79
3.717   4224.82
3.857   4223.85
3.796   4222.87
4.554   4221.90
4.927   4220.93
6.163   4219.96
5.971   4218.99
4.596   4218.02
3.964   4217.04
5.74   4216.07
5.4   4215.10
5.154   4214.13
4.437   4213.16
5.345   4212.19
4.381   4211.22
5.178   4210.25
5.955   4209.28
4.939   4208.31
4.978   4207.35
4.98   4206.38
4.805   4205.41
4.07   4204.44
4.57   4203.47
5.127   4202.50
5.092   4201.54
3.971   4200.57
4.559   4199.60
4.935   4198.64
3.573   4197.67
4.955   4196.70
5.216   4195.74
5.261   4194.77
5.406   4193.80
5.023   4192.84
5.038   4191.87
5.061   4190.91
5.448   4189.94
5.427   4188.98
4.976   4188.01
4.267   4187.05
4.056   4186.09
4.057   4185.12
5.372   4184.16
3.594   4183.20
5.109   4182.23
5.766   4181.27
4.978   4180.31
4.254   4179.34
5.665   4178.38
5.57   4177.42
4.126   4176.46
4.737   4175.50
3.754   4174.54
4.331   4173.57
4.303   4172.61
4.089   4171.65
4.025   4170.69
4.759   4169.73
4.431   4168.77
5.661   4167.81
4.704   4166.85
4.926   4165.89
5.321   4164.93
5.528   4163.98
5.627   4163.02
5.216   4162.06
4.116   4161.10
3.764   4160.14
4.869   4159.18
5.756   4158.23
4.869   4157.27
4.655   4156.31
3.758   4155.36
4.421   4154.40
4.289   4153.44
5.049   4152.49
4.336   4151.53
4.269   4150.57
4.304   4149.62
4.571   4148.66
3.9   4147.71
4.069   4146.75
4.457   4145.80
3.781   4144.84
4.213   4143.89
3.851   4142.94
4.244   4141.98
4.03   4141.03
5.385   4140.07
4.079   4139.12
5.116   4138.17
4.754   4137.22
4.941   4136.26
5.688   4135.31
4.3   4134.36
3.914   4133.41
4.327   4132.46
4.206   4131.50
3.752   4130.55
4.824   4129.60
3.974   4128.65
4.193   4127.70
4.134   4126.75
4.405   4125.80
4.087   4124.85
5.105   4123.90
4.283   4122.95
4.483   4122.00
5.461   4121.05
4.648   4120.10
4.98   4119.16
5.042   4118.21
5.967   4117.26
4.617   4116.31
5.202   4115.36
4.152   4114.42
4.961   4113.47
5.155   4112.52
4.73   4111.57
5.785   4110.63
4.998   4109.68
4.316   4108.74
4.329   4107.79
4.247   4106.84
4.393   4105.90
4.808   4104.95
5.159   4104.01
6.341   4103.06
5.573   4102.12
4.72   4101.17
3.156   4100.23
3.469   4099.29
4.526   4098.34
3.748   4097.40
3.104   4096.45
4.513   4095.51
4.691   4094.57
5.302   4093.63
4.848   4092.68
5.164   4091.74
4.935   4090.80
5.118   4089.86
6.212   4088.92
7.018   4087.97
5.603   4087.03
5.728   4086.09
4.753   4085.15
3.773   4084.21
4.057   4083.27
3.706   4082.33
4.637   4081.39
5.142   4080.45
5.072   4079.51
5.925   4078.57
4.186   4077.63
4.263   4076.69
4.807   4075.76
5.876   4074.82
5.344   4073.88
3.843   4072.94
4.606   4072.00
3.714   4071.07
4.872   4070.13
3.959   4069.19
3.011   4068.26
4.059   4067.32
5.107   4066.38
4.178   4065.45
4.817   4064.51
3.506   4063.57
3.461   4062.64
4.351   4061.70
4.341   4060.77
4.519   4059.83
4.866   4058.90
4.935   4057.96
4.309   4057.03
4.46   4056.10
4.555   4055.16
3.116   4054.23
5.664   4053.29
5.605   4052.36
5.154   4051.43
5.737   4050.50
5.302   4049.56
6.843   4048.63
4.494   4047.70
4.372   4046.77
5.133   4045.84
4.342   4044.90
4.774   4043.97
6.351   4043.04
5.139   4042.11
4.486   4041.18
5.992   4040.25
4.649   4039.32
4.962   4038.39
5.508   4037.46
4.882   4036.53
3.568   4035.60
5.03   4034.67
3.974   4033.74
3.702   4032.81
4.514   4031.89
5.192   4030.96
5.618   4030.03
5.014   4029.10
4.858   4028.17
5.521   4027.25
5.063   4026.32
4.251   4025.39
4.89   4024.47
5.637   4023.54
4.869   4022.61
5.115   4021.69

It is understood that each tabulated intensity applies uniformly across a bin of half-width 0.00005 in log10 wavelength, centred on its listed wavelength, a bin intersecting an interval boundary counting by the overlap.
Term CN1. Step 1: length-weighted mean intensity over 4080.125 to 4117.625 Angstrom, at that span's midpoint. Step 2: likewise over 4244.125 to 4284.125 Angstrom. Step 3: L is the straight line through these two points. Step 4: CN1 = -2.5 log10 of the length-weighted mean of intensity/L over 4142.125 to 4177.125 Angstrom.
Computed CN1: 0.10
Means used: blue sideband 4.81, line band 4.53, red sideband 5.22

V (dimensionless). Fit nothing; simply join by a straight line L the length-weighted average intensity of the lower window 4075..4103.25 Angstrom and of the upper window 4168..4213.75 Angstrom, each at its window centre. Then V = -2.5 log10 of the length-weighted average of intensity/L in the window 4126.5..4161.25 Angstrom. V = 0.09 mag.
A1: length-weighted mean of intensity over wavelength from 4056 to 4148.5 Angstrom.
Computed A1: 4.61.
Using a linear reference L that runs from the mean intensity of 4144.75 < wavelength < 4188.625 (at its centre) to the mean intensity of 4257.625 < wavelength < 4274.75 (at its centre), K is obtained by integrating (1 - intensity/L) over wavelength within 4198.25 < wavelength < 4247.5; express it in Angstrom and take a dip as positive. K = 0.7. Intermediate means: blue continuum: 4.63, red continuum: 5.18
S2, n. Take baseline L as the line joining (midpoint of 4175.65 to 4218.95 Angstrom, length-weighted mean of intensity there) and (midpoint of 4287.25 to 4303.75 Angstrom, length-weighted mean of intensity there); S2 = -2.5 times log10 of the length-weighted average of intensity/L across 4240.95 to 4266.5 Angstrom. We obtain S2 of -0.18 mag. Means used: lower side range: 4.88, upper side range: 4.16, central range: 5.26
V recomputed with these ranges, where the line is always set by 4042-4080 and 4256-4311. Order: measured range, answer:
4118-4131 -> 0.044 mag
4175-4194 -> -0.041 mag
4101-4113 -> -0.059 mag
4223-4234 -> 0.090 mag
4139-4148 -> 0.121 mag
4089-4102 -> 0.050 mag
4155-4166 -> -0.039 mag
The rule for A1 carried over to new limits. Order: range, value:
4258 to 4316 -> 4.7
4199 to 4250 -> 4.86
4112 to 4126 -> 4.84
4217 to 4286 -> 5.06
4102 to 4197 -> 4.7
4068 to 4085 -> 4.51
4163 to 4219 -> 4.84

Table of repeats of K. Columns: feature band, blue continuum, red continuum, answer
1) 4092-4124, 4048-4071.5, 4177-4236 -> -0.52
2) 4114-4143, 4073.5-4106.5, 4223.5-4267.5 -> 1.73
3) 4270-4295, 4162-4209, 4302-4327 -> -1.59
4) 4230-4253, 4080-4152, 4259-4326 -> -1.45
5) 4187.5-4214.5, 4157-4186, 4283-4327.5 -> -1.06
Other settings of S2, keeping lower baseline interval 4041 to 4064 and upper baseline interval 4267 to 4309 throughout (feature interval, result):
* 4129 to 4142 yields 0.04 mag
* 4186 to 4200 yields -0.05 mag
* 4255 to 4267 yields -0.17 mag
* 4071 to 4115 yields -0.01 mag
